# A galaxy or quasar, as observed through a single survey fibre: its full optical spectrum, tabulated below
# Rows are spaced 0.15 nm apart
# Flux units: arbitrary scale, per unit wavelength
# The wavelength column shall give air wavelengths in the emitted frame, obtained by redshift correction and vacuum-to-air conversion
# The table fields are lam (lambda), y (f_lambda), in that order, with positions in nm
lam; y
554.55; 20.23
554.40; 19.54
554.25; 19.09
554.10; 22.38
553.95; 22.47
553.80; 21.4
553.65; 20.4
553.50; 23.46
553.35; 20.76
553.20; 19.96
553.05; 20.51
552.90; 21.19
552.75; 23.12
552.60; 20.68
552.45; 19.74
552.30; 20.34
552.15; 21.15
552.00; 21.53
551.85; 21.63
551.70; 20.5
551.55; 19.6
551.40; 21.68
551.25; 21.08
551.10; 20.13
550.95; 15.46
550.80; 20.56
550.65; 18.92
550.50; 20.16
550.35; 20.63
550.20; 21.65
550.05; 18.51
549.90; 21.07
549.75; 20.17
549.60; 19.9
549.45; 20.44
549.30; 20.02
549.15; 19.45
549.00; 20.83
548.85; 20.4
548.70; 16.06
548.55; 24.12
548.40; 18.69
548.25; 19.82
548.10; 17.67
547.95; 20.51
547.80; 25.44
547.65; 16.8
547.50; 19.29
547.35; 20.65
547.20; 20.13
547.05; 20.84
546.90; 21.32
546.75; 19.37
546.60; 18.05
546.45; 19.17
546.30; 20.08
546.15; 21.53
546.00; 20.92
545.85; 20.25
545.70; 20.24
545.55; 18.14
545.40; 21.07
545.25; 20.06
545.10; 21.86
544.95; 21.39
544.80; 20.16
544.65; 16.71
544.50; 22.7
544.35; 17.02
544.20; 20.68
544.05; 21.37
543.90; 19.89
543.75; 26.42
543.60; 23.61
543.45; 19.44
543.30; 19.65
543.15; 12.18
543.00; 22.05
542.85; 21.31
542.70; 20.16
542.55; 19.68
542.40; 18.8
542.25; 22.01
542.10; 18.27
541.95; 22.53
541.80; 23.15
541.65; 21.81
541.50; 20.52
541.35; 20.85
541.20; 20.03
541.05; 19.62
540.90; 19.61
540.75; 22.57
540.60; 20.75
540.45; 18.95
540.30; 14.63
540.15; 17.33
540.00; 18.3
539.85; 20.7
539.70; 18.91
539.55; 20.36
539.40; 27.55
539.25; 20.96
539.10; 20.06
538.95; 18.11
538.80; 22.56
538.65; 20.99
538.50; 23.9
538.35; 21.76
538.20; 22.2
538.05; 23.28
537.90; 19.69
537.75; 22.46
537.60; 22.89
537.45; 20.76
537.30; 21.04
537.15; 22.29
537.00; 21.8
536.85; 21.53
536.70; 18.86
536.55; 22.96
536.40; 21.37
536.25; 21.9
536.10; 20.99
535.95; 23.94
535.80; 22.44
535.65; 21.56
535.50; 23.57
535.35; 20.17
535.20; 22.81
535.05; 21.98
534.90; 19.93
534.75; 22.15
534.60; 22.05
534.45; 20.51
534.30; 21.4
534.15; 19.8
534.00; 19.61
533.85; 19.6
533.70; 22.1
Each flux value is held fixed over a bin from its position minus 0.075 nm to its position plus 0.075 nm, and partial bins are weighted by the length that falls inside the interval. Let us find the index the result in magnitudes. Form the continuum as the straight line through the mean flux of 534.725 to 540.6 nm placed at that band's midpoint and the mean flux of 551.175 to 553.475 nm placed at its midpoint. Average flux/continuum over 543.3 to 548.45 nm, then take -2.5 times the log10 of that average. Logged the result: 0.04 mag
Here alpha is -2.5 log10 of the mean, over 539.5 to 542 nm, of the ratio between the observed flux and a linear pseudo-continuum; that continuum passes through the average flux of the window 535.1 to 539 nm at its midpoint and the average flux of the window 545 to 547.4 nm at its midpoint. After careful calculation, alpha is 0.06 mag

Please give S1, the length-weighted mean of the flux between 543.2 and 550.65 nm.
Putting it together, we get 20.3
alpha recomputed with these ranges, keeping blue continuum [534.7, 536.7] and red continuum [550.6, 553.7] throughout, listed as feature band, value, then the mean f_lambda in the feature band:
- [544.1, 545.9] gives 0.06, 20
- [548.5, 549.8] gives 0.04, 20.1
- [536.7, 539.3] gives 0.01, 21.5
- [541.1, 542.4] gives 0.02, 21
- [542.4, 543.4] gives 0.12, 19.2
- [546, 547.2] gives 0.05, 20.1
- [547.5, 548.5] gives 0.06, 19.9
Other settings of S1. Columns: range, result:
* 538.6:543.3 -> 20.2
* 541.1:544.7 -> 20.5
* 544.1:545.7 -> 20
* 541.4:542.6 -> 20.9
